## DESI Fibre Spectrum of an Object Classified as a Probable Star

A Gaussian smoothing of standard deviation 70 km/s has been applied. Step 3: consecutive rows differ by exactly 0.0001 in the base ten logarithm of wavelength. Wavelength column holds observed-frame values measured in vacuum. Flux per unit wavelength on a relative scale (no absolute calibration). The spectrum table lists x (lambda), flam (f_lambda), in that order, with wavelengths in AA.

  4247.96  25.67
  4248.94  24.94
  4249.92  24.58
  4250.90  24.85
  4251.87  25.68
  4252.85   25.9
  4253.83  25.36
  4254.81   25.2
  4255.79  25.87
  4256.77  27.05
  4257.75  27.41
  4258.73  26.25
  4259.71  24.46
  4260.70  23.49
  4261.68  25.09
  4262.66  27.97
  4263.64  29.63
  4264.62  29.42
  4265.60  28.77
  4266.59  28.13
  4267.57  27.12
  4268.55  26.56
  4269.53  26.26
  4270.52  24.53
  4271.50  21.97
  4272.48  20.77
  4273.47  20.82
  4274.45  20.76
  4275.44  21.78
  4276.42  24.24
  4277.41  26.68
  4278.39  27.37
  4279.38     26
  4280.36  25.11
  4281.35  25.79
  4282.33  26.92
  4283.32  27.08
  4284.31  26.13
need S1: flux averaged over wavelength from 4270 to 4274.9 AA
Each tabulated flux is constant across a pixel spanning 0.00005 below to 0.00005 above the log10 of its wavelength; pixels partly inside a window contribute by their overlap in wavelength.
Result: 21.8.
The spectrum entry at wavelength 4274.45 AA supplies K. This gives 20.76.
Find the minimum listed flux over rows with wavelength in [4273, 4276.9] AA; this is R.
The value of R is 20.76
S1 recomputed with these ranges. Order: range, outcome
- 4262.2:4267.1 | 28.8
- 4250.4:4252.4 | 25.4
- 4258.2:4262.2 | 24.8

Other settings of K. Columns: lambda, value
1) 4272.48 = 20.77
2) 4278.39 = 27.37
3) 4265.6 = 28.77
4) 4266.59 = 28.13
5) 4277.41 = 26.68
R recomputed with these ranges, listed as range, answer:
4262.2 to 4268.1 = 27.12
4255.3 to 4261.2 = 23.49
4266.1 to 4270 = 26.26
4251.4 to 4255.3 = 25.2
